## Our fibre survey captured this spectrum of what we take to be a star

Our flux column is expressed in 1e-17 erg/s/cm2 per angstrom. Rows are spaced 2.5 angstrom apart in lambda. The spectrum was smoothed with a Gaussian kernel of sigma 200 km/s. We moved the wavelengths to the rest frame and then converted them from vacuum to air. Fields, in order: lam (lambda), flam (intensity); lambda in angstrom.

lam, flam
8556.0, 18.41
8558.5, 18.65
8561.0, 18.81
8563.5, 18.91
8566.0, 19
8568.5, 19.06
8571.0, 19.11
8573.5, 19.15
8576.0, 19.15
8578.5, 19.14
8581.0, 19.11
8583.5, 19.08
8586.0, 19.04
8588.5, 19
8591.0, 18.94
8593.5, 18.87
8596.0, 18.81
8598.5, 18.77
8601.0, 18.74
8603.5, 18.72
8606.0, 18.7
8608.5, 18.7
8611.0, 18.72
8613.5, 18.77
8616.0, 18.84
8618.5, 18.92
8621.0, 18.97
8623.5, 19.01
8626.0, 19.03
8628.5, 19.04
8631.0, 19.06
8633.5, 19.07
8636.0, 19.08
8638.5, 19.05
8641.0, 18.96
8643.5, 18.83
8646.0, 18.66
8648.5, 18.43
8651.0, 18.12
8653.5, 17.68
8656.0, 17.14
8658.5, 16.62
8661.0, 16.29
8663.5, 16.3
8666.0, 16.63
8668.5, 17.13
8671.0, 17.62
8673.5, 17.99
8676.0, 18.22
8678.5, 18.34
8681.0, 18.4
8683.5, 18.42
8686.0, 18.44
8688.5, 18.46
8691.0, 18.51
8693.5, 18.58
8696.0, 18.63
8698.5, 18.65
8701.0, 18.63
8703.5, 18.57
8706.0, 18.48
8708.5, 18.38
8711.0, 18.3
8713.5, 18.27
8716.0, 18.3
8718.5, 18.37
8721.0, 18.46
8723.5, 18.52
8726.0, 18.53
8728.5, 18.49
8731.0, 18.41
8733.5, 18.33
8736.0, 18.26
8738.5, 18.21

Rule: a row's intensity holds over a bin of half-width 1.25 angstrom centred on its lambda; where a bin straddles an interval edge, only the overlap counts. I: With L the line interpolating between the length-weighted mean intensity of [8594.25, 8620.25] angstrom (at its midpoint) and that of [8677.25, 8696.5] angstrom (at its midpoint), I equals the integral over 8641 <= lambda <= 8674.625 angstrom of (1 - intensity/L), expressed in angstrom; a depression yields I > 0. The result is 1.87 angstrom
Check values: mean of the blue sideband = 18.8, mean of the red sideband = 18.5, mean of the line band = 17.5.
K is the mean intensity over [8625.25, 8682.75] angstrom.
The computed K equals 18.1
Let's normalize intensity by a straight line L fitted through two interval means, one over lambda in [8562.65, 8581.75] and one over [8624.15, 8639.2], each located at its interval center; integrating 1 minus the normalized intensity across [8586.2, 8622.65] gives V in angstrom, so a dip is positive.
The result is 0.5 angstrom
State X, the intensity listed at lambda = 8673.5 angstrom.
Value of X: 17.99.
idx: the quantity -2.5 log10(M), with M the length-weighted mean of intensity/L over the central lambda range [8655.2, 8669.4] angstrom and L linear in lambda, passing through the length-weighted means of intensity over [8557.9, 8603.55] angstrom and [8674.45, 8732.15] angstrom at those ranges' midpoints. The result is 0.12 mag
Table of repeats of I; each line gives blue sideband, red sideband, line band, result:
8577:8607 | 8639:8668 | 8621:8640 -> -1.0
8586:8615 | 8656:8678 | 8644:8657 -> -0.4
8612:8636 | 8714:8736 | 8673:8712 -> 0.3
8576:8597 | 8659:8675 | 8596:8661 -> -2.3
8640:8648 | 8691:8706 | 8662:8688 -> 1.3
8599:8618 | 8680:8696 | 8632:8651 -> -0.2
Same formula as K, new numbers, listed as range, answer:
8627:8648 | 19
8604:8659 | 18.6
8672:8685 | 18.3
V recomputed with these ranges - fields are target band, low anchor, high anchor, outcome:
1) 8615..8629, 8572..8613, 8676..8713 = -0.14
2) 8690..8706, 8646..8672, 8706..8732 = -0.52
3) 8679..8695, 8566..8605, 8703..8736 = 0.07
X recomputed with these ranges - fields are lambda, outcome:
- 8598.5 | 18.77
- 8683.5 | 18.42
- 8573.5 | 19.15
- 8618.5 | 18.92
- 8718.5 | 18.37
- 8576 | 19.15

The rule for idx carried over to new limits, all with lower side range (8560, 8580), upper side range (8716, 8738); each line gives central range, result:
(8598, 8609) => 0.011 mag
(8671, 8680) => 0.030 mag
